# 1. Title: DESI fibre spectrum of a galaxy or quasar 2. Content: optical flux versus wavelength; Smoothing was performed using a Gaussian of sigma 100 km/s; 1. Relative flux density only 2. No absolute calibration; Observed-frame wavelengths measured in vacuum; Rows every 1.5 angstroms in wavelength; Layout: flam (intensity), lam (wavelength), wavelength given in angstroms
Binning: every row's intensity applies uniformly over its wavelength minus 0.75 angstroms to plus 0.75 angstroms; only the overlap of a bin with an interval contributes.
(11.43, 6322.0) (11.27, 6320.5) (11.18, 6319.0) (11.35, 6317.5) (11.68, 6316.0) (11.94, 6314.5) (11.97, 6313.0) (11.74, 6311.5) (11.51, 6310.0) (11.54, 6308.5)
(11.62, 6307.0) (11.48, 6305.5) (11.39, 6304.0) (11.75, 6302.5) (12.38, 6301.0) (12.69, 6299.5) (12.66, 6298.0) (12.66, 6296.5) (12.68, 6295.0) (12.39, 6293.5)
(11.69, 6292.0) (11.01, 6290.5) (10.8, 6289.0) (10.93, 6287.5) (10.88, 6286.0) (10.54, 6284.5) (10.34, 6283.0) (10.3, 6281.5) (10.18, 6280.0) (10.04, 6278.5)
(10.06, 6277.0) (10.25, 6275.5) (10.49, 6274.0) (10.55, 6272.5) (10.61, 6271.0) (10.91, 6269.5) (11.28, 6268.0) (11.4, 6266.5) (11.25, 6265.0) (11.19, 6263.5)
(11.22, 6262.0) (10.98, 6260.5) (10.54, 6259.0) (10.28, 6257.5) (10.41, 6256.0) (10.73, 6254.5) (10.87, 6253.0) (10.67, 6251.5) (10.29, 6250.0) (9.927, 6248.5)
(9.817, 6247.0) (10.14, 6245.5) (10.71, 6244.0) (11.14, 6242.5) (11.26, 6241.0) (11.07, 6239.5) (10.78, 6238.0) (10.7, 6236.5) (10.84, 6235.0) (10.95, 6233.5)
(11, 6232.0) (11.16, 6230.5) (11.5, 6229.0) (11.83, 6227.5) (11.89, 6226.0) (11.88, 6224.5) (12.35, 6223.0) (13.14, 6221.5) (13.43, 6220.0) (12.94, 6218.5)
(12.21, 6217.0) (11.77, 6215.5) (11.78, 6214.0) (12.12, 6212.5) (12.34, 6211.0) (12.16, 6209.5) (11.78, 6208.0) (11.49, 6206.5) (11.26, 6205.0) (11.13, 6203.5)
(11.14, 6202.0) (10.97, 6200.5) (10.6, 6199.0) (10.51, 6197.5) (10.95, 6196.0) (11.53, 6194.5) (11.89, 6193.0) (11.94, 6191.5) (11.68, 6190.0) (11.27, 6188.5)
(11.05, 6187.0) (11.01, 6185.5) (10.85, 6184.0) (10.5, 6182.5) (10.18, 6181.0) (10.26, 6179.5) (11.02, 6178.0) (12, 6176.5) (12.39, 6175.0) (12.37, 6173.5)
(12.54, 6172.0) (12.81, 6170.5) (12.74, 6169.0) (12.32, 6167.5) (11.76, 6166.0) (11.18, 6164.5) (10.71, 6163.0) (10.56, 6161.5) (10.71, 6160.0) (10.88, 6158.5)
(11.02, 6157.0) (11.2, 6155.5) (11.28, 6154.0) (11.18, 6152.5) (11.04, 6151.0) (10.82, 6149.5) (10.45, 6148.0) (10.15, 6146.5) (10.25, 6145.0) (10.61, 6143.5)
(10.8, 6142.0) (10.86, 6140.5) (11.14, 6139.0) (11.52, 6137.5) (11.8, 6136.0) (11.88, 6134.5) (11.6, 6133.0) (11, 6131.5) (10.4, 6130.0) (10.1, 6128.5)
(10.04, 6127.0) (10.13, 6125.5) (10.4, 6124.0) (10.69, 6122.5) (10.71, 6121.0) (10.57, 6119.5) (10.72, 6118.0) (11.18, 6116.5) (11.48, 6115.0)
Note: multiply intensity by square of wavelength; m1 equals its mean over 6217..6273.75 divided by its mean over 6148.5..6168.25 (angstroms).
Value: 1.03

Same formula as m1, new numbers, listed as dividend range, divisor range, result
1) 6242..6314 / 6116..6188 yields 1.04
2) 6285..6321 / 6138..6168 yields 1.12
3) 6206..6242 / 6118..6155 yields 1.12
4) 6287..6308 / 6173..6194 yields 1.09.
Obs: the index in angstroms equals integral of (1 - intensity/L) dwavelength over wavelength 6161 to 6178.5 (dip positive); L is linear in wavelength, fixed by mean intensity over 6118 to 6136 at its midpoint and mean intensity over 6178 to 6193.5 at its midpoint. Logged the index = -1.5 angstroms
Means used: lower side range 10.7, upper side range 11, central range 11.9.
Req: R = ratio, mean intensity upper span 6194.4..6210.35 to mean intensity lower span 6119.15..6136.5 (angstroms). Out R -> 1.0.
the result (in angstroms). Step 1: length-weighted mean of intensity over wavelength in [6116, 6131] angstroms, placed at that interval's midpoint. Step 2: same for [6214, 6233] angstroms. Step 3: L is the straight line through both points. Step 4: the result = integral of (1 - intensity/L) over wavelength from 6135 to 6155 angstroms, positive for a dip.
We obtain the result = -0.2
